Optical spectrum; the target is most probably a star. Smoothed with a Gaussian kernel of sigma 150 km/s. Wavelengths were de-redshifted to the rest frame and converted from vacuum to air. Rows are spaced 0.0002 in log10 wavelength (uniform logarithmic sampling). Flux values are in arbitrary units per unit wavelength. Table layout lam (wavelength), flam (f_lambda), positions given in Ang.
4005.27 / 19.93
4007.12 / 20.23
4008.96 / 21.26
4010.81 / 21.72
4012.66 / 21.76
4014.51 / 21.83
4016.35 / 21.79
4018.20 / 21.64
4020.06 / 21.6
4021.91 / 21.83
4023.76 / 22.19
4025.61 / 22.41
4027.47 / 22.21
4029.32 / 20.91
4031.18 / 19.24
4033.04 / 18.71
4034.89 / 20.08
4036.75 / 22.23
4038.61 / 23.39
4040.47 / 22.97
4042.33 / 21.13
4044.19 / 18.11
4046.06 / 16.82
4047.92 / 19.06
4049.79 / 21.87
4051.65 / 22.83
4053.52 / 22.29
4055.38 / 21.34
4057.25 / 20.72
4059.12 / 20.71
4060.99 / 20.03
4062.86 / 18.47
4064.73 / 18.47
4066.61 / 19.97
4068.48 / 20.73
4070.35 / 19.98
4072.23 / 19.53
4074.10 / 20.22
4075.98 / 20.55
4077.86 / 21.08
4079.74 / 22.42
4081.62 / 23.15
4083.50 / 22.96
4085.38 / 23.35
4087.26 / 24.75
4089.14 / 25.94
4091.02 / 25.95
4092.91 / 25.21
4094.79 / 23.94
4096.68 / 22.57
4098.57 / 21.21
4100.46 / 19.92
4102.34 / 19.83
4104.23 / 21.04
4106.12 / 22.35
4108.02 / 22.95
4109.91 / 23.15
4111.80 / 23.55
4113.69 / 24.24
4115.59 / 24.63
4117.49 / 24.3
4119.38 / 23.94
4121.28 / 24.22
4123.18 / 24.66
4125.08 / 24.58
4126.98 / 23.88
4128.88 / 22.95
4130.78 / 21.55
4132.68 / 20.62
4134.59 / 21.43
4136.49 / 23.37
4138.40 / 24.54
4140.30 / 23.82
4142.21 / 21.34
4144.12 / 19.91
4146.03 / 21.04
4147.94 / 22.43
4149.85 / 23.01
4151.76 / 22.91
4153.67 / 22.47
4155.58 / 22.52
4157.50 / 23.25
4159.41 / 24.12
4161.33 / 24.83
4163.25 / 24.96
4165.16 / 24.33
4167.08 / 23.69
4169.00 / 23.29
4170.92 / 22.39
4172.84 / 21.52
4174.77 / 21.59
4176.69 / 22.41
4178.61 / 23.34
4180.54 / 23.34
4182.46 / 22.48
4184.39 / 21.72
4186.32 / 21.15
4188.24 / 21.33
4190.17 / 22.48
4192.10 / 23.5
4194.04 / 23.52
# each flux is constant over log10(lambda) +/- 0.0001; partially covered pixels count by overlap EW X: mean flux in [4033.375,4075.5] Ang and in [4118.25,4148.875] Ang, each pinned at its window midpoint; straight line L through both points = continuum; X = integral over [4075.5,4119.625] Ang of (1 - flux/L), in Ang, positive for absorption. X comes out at -2.7 Ang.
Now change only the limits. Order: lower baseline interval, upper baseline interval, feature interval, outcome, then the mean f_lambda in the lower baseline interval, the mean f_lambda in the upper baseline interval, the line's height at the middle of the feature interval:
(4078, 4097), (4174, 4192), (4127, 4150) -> 0.9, 24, 22.3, 23.1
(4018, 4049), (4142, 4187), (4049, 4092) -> -0.5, 20.8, 22.7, 21.4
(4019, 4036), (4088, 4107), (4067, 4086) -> 0.8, 21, 22.8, 22.3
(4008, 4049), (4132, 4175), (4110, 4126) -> -1.4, 21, 22.8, 22.3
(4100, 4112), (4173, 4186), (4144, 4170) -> -1.1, 21.8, 22.3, 22.2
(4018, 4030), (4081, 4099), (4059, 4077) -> 2.7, 21.9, 24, 23.3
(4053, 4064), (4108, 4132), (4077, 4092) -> -1.3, 20.5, 23.7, 21.9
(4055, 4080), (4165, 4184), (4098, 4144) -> -2.8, 20.2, 22.7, 21.5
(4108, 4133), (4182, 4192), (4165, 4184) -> -0.4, 23.6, 21.9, 22.3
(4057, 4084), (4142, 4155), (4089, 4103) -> -1.3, 20.6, 21.9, 21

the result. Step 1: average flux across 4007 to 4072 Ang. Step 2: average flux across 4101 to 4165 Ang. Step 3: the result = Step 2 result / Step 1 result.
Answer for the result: 1.10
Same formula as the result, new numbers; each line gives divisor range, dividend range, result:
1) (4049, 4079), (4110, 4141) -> 1.14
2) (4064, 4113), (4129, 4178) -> 1.03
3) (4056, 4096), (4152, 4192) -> 1.05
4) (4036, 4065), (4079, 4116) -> 1.12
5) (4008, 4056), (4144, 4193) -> 1.07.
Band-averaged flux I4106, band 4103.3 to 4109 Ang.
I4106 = 22.1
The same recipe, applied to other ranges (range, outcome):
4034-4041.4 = 22.2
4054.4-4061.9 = 20.7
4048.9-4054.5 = 22.4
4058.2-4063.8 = 19.7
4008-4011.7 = 21.5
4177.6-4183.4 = 23.1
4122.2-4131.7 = 23.5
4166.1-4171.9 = 23.1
